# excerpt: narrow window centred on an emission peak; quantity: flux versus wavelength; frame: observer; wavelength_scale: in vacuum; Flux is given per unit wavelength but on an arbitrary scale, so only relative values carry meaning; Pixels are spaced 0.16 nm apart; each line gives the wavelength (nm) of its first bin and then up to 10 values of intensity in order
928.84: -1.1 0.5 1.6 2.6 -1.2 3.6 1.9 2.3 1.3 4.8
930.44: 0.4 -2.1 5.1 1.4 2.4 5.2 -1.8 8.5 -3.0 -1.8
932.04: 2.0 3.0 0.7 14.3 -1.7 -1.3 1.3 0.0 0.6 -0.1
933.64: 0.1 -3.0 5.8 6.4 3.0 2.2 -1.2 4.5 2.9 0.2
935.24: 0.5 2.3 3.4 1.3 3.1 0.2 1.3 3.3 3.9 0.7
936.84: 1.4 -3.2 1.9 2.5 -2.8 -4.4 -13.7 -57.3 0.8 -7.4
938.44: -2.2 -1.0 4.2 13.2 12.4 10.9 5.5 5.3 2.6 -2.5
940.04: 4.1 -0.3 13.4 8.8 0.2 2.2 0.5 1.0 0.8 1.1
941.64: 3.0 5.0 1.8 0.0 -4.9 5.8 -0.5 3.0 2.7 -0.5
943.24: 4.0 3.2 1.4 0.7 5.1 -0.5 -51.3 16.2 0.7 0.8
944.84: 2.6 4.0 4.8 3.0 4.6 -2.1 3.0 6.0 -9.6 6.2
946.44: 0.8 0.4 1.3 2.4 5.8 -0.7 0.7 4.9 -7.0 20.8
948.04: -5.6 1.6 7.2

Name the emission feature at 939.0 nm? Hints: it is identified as Hbeta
